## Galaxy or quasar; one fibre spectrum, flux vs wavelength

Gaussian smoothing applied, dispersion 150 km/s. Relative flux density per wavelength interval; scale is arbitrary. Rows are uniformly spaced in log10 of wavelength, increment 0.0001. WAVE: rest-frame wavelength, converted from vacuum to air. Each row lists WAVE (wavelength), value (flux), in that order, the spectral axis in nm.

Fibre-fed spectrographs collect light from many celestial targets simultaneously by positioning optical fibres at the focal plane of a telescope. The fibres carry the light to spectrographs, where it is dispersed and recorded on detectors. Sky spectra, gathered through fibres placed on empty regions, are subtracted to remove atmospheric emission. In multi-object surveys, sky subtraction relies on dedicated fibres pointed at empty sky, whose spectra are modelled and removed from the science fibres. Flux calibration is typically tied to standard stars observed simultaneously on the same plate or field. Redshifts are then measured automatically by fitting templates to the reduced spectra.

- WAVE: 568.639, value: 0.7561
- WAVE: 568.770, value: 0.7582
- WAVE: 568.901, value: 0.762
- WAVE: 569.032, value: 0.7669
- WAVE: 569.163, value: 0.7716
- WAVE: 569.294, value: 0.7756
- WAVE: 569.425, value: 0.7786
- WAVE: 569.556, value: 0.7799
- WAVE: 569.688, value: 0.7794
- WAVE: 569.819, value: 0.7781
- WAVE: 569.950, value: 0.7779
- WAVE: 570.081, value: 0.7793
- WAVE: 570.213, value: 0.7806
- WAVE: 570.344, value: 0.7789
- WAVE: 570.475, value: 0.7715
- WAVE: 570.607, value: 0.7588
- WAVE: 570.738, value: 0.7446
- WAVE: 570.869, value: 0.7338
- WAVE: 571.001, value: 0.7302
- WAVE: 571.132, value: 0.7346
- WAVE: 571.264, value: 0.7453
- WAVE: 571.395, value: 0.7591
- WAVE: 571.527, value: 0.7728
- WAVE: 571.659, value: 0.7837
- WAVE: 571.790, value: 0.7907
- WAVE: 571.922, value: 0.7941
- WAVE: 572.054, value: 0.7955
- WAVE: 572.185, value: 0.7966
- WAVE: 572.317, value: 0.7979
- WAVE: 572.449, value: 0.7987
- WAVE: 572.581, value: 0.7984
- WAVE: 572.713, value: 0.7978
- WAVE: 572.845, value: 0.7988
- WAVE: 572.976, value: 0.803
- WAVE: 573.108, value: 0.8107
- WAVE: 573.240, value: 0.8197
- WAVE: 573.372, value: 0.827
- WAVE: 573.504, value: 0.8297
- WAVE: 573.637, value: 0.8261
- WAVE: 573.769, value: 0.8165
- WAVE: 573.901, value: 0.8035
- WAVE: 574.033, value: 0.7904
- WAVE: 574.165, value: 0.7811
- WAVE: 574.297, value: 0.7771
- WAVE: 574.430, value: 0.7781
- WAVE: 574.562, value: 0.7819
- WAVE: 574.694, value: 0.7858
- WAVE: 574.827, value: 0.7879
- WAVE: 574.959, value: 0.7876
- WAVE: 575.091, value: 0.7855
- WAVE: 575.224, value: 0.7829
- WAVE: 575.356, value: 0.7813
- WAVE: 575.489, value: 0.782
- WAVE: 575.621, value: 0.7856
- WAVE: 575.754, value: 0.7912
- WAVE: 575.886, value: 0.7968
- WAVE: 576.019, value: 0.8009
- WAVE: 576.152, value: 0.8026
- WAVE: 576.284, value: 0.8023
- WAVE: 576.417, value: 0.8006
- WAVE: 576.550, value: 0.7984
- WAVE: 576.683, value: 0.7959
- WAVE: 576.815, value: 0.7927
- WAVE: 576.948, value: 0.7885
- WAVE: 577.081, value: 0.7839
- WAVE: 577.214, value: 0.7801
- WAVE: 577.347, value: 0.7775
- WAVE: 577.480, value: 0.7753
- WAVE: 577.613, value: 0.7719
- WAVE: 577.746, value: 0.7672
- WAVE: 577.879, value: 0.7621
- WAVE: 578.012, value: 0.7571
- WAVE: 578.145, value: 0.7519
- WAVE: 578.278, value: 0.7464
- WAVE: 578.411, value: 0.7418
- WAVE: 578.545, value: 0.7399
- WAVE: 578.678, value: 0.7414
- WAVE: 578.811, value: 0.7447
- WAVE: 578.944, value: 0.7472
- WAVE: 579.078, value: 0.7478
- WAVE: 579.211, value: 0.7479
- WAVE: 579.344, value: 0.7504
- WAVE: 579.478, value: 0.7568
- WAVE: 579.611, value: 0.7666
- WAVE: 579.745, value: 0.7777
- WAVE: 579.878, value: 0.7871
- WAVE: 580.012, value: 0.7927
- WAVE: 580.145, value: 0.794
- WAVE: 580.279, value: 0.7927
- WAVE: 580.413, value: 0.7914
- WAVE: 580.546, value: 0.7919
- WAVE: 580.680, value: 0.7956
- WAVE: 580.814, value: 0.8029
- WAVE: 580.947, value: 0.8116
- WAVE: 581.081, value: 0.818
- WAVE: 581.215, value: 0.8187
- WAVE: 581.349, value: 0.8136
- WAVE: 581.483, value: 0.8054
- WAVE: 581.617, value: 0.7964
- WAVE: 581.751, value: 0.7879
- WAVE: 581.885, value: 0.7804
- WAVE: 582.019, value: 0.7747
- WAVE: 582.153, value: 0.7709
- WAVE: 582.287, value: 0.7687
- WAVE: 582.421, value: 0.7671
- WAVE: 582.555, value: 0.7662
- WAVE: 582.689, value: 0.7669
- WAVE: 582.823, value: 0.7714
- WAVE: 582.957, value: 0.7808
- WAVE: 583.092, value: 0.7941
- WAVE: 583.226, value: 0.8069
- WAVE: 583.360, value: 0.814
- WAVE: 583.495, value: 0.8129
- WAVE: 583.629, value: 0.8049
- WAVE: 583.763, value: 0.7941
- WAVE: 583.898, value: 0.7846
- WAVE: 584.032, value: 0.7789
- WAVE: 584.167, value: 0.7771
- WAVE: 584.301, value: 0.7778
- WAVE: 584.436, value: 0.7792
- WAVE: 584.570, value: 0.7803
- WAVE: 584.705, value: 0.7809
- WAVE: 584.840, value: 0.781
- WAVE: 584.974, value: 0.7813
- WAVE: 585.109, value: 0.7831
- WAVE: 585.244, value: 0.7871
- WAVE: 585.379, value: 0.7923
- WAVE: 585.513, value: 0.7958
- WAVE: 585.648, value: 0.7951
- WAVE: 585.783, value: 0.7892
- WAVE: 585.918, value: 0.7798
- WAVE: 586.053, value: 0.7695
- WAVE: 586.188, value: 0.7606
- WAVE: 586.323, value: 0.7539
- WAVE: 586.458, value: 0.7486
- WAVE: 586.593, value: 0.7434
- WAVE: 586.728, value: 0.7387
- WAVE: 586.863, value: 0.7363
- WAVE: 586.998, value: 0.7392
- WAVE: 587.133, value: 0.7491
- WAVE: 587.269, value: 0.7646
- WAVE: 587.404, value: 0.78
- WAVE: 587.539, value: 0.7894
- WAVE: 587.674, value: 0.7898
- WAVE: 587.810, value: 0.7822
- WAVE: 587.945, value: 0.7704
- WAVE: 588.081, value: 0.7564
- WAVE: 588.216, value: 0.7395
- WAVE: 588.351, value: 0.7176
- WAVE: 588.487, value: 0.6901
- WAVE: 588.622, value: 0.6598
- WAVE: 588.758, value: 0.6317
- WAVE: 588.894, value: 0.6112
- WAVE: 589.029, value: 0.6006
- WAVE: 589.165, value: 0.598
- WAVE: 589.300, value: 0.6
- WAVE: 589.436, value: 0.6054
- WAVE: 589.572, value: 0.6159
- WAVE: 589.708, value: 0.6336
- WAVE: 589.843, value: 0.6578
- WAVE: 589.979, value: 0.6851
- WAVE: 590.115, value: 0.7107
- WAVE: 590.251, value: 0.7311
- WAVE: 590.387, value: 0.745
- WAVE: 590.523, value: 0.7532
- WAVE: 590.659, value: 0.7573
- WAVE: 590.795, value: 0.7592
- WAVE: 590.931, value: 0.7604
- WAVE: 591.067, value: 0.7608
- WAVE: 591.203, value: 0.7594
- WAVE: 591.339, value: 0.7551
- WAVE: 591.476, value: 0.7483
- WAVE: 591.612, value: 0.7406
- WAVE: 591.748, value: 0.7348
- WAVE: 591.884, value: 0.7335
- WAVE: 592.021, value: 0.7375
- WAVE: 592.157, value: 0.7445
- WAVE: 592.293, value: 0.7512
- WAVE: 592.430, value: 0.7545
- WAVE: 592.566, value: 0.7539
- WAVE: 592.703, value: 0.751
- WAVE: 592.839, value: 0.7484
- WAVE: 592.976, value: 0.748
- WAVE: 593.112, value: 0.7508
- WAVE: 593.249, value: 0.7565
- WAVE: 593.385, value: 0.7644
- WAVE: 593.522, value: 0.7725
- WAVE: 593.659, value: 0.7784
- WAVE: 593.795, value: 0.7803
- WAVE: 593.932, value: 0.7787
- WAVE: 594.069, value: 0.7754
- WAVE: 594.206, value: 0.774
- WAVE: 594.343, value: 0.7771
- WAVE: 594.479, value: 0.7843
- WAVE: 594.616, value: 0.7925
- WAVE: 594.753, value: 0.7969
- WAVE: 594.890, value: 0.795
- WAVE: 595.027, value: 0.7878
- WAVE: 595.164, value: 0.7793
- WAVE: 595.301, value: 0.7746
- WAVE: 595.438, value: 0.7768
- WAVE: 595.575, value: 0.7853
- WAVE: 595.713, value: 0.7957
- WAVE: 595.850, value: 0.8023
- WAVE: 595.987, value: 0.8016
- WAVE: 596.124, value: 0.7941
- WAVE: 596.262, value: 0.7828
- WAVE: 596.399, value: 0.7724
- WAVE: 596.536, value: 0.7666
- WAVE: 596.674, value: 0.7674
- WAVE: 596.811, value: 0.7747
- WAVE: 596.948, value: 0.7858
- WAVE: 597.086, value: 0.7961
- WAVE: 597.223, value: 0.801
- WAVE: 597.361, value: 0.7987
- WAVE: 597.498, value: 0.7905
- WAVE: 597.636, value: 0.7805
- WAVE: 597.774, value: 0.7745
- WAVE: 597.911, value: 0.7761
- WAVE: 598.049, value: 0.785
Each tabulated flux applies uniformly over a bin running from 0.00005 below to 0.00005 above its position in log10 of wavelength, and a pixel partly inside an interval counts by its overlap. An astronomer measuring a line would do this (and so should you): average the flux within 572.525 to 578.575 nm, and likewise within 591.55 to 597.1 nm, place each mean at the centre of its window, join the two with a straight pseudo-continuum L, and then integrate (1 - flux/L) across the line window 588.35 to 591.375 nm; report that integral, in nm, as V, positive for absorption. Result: 0.35 nm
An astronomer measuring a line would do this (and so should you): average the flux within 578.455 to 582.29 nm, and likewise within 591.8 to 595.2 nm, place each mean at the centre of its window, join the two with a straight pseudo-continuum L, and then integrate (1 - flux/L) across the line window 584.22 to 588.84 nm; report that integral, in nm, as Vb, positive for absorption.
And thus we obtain 0.09 nm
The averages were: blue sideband 0.78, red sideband 0.766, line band 0.759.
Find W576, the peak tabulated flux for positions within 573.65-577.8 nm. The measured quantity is 0.8165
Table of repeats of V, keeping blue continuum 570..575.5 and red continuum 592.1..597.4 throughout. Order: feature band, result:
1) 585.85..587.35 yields 0.050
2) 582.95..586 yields -0.035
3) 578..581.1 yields 0.048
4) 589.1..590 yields 0.177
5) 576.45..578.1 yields 0.009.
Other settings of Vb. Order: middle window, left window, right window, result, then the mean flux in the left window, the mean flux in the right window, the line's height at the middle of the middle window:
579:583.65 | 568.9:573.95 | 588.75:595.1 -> -0.17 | 0.783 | 0.732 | 0.759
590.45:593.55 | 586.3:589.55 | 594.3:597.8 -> -0.01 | 0.71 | 0.786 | 0.748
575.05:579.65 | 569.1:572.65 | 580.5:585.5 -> 0.05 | 0.773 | 0.789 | 0.782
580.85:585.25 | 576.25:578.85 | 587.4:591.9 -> -0.27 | 0.771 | 0.71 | 0.743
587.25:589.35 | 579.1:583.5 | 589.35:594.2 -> 0.14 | 0.786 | 0.737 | 0.753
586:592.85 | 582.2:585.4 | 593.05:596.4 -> 0.52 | 0.784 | 0.781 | 0.783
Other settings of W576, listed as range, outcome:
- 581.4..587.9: 0.814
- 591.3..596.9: 0.8023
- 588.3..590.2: 0.7176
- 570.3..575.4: 0.8297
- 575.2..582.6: 0.8187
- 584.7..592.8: 0.7958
